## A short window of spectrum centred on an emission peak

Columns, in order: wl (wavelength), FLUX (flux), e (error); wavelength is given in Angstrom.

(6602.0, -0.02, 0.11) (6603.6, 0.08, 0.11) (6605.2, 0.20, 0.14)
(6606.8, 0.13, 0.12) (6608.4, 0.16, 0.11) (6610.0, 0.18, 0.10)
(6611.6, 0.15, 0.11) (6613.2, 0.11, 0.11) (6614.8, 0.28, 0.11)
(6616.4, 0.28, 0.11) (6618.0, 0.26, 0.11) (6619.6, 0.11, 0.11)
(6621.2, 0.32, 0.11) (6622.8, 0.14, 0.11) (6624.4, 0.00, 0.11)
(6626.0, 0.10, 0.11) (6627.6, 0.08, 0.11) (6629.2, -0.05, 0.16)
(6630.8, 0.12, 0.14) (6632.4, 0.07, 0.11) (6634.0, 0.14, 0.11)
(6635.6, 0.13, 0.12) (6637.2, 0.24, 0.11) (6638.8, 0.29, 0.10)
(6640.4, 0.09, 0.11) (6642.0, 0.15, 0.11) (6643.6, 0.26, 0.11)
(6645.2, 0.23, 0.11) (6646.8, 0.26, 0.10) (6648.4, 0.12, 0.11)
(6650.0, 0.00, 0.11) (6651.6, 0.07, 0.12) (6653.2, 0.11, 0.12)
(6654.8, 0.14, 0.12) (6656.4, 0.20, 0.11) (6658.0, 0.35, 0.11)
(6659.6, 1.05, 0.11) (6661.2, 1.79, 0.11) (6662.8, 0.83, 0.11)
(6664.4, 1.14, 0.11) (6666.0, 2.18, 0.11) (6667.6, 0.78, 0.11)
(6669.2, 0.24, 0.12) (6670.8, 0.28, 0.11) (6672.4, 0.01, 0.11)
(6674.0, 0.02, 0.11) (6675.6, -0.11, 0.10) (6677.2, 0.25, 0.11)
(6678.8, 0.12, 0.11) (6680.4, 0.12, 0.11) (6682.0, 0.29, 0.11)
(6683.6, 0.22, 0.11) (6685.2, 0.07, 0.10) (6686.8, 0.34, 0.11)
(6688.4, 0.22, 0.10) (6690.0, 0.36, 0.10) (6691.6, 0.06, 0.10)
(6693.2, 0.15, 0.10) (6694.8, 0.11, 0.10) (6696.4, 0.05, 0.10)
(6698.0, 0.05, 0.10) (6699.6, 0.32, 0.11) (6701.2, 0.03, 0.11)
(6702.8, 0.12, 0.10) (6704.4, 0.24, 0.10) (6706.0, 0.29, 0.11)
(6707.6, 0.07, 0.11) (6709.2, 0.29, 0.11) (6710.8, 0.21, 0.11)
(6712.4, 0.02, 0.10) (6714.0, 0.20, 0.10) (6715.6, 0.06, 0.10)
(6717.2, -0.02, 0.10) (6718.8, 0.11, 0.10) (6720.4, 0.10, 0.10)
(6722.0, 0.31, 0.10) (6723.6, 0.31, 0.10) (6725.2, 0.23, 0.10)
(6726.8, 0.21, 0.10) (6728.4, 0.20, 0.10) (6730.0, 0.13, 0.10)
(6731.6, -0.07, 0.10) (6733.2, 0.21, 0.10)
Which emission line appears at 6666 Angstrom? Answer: [O II] 3727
